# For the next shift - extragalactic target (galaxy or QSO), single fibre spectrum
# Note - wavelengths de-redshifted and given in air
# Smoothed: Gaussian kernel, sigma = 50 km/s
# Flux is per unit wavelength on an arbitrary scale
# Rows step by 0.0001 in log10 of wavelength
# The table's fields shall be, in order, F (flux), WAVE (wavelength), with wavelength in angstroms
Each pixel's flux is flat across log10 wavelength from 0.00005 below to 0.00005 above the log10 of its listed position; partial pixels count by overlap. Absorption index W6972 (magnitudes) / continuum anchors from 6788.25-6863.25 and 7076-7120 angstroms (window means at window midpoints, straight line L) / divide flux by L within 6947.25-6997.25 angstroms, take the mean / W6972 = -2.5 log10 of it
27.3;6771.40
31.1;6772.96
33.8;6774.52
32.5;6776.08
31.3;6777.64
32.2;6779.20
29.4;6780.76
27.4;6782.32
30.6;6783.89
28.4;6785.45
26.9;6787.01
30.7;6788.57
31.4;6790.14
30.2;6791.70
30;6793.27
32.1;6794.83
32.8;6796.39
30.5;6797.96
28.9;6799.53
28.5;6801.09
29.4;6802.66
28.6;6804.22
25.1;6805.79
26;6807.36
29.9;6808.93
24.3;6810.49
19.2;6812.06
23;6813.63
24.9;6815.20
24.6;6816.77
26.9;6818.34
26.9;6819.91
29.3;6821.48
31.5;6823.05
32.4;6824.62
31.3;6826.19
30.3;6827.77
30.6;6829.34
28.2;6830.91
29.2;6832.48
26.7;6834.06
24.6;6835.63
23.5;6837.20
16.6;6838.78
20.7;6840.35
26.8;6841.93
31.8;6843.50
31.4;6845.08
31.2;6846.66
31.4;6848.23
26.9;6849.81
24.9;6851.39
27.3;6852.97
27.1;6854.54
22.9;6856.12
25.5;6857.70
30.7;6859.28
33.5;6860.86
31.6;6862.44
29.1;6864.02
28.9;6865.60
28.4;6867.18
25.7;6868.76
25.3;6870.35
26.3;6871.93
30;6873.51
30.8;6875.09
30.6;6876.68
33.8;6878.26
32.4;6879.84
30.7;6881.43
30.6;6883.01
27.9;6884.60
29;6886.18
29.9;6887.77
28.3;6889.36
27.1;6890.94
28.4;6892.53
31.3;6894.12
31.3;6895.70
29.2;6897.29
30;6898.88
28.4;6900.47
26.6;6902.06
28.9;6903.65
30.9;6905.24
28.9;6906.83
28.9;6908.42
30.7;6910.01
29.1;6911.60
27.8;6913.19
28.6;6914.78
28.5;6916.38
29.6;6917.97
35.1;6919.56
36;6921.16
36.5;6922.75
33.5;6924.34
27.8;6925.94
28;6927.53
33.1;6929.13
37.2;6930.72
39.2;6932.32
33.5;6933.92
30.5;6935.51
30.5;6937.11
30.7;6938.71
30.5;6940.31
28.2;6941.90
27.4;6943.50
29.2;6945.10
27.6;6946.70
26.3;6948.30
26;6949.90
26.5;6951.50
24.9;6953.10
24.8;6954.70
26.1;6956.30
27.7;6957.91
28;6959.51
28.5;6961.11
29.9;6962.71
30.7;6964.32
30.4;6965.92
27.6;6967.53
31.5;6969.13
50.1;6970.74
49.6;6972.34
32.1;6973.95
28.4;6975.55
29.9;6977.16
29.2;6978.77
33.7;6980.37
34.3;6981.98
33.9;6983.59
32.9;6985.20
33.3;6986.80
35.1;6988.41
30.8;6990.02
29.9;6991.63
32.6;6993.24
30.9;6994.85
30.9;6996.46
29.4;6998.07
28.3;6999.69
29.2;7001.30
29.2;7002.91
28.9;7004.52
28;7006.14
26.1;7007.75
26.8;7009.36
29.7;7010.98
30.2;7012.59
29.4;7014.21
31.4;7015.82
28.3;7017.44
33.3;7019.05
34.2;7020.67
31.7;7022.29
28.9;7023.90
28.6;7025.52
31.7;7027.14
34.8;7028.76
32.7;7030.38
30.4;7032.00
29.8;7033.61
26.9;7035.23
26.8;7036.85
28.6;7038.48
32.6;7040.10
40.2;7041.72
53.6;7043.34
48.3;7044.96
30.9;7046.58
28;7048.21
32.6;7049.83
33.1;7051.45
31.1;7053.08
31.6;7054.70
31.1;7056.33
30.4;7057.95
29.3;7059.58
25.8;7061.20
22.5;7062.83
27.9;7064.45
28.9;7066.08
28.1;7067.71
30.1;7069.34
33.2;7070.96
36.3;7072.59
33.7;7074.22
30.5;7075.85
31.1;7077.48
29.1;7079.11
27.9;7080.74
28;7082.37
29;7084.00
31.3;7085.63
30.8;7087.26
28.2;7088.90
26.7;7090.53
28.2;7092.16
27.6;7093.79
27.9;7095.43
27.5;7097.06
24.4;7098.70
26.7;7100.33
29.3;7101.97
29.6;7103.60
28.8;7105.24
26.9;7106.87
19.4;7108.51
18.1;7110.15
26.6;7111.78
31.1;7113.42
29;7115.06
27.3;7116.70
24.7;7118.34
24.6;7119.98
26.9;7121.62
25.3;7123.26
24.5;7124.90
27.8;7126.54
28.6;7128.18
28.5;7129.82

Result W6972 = -0.13 mag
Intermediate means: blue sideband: 27.9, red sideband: 27.5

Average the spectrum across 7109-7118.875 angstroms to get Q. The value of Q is 25.9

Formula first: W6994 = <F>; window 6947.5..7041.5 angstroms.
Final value 30.6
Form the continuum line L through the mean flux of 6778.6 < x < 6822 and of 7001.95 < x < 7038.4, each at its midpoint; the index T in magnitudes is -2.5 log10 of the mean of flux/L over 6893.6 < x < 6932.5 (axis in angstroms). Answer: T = -0.07 mag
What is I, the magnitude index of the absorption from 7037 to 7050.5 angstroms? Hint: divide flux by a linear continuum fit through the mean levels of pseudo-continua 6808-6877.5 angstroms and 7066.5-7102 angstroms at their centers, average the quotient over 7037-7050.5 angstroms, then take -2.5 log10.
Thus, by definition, -0.24 mag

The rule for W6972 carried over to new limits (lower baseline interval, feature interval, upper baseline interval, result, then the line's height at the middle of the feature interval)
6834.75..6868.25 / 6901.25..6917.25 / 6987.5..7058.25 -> -0.005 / 28.8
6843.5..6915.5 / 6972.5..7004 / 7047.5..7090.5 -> -0.072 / 29.6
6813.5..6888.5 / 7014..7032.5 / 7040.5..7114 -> -0.062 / 29.6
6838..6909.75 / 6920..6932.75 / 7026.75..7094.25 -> -0.153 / 29.4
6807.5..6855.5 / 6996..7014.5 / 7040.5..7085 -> 0.071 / 30.7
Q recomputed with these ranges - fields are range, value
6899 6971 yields 30.1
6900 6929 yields 30.3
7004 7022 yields 29.7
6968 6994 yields 34.1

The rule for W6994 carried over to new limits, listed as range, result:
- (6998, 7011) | 28.2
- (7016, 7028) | 31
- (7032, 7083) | 31.5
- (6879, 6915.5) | 29.4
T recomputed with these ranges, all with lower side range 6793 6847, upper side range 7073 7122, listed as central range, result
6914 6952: -0.12 mag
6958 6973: -0.21 mag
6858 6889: -0.08 mag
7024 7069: -0.14 mag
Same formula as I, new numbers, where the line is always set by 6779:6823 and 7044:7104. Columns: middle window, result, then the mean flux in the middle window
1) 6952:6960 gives 0.12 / 26.2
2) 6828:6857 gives 0.06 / 26.8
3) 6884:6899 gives -0.02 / 29.2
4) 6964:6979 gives -0.17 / 34.2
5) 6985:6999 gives -0.08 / 31.7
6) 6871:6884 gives -0.07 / 30.6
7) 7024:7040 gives -0.01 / 30.1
